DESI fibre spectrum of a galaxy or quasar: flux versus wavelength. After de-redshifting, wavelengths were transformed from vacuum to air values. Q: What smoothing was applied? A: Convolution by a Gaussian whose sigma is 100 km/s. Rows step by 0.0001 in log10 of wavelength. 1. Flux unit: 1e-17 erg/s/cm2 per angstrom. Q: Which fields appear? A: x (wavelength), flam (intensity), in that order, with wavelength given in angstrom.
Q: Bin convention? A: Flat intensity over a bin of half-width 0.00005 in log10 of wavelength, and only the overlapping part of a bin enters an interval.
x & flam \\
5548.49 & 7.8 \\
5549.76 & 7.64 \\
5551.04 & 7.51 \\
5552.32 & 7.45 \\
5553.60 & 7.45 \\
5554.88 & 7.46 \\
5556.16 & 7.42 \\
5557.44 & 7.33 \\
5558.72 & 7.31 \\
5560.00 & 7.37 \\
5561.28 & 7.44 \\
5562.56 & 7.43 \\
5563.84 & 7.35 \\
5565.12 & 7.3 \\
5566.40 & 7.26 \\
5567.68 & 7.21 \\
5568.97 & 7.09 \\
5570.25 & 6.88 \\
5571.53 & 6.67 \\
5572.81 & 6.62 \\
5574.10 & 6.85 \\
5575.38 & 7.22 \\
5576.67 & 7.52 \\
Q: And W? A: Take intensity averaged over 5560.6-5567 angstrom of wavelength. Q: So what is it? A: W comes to 7.36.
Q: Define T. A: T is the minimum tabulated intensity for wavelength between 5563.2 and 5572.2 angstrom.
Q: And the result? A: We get 6.67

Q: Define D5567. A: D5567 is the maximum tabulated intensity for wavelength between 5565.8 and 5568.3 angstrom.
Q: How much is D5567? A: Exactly 7.26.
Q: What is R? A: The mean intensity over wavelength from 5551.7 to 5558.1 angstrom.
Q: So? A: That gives 7.42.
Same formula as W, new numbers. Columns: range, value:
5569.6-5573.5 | 6.73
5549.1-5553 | 7.54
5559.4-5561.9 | 7.41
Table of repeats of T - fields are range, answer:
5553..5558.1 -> 7.33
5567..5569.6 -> 7.09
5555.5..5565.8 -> 7.3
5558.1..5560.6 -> 7.31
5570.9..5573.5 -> 6.62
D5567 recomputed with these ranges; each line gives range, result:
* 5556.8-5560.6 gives 7.37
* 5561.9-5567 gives 7.43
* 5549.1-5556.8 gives 7.64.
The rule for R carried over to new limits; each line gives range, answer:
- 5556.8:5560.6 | 7.34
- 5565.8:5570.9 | 7.11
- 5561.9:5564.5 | 7.4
